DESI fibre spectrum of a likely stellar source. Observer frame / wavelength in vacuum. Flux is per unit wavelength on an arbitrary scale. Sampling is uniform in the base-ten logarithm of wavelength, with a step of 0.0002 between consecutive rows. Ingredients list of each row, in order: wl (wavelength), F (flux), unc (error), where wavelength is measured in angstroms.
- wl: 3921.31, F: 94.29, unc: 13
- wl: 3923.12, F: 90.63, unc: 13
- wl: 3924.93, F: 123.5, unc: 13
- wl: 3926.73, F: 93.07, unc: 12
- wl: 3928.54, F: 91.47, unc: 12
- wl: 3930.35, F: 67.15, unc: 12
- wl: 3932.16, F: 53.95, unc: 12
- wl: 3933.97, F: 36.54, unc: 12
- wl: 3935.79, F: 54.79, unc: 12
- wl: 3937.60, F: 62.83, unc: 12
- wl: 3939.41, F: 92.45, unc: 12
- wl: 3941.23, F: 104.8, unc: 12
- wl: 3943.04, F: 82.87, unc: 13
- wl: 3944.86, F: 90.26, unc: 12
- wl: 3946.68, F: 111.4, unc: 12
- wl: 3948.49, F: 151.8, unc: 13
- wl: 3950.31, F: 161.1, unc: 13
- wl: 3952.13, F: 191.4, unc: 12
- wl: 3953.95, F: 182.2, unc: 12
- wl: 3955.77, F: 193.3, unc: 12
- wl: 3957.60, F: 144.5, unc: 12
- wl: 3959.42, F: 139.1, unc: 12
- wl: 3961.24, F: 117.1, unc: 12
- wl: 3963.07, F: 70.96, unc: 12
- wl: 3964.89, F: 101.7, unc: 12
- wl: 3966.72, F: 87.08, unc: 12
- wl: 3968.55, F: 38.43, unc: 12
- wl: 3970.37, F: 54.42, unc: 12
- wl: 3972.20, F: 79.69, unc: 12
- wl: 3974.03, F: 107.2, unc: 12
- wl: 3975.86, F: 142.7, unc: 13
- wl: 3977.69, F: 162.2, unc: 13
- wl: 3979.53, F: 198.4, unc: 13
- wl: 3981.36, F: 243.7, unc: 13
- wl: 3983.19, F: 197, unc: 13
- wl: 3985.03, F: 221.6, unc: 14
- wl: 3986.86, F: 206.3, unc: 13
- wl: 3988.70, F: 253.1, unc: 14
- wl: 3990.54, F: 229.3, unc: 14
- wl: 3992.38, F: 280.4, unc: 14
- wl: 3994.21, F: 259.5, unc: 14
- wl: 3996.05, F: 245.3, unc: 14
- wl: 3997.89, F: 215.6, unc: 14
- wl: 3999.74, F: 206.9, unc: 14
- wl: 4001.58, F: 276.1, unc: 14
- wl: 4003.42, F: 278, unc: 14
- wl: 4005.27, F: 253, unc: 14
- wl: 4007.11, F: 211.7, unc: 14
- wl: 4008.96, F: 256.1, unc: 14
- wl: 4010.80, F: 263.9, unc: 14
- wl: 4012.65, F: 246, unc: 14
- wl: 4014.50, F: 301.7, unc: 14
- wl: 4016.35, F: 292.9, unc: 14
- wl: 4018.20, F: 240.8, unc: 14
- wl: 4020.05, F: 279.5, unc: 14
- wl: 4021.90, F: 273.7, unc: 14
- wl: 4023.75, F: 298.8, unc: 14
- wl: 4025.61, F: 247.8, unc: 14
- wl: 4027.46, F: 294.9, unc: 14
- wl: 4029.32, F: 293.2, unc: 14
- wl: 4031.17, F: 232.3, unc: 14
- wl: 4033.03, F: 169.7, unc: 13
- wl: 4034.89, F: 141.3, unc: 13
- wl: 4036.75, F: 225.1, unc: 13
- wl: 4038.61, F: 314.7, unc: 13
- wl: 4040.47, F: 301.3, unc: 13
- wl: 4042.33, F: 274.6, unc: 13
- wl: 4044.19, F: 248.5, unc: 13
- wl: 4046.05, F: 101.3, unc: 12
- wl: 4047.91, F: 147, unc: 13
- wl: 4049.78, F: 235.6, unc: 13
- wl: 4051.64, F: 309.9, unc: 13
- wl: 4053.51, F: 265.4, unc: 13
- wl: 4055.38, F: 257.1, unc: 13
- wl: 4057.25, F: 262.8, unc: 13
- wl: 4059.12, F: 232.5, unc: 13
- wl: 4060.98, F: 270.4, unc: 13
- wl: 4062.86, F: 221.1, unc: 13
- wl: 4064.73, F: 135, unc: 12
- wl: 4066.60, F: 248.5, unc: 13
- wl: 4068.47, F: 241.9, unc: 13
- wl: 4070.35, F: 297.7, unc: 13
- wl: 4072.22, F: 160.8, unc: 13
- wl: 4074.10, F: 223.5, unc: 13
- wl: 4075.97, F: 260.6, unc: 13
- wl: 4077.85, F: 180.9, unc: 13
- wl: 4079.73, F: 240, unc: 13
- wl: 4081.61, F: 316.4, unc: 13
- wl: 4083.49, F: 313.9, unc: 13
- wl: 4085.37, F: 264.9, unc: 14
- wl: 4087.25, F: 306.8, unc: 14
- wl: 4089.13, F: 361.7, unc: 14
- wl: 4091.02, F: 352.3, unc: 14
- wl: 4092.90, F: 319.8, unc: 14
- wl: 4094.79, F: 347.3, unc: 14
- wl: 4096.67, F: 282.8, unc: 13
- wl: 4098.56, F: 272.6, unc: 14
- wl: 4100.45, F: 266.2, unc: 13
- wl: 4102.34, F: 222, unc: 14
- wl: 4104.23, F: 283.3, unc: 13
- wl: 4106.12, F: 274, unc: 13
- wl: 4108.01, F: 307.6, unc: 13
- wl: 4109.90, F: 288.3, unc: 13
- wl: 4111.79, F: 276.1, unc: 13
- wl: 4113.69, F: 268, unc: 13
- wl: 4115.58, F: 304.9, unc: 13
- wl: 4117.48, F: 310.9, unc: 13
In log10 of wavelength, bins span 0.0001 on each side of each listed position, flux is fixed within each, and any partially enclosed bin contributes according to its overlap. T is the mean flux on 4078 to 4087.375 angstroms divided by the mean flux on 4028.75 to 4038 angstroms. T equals 1.3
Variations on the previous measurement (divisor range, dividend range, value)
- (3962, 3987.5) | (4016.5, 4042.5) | 1.89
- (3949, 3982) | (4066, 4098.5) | 2.08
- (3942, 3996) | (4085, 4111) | 1.90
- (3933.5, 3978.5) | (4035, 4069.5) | 2.13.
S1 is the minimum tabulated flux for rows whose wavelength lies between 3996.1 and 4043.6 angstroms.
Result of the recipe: 141.3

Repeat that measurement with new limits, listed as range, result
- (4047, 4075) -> 135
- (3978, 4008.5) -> 197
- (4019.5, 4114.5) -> 101.3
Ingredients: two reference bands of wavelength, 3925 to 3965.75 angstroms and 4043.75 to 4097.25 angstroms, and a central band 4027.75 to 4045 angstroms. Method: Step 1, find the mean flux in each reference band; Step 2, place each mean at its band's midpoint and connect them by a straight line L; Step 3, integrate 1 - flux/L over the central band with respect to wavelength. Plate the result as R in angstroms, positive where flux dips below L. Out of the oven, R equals -2.5 angstroms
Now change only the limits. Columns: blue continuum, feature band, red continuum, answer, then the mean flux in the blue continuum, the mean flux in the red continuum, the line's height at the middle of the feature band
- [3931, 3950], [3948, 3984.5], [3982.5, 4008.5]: 3.0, 86.4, 239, 158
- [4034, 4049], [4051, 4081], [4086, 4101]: 2.7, 220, 314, 264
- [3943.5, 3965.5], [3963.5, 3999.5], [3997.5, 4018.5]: 5.1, 137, 255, 197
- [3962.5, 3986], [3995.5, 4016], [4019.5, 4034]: -4.2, 132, 260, 209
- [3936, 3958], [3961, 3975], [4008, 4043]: 7.1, 128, 260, 163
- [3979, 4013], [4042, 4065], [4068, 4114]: 2.9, 239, 278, 263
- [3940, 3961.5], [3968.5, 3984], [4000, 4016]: 4.4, 139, 260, 193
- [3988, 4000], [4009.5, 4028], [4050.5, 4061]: -1.6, 243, 266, 252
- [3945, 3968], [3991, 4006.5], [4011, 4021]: -1.3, 134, 272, 232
